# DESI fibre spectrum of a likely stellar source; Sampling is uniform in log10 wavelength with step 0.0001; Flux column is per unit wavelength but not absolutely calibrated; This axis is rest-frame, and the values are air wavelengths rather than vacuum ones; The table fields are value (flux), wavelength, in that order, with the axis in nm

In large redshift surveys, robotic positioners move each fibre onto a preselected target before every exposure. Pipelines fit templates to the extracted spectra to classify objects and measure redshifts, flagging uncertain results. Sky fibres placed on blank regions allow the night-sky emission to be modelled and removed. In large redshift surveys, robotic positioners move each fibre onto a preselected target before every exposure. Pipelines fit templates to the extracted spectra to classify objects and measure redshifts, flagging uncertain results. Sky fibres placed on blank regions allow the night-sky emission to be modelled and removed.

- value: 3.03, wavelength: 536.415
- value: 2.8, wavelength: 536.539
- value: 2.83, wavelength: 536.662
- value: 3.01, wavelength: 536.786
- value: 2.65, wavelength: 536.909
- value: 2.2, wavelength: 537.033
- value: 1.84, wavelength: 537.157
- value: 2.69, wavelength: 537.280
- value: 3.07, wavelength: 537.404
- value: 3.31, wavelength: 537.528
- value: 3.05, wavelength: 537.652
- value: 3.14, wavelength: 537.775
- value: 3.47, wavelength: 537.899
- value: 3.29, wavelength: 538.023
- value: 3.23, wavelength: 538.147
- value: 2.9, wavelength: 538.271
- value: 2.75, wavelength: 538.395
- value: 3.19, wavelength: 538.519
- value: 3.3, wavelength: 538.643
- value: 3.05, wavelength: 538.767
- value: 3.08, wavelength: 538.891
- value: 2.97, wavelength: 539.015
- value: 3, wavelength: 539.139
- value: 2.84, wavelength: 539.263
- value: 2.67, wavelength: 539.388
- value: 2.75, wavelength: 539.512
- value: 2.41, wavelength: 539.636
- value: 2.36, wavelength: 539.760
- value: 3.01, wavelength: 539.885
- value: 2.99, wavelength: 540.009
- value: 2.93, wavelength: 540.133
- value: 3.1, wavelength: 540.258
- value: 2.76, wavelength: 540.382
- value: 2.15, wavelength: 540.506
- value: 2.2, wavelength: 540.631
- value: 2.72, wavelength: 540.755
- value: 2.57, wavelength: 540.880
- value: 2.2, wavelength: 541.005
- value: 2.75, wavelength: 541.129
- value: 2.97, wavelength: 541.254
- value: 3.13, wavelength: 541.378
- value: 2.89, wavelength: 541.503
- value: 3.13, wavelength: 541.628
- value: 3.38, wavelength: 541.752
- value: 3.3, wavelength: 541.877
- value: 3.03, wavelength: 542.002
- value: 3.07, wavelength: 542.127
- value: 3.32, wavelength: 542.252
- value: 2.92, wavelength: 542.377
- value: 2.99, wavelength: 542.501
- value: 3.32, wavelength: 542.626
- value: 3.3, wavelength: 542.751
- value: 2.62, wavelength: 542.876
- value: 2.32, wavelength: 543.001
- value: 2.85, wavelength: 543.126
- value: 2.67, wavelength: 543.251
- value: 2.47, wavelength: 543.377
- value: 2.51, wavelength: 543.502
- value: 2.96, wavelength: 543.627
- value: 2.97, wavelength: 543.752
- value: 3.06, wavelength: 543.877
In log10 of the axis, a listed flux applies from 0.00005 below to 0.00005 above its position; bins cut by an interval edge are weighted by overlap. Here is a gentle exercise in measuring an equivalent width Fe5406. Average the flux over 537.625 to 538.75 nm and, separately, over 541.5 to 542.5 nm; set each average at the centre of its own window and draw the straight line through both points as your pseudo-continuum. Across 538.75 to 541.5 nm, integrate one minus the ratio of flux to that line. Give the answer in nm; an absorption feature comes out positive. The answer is 0.34 nm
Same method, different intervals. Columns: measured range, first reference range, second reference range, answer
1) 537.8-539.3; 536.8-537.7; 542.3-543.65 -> -0.204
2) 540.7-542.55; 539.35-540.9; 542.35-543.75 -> -0.144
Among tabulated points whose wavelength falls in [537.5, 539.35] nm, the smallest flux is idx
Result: 2.75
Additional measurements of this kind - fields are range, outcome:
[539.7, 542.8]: 2.15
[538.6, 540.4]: 2.36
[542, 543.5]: 2.32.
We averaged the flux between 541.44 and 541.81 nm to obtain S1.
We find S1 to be 3.13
